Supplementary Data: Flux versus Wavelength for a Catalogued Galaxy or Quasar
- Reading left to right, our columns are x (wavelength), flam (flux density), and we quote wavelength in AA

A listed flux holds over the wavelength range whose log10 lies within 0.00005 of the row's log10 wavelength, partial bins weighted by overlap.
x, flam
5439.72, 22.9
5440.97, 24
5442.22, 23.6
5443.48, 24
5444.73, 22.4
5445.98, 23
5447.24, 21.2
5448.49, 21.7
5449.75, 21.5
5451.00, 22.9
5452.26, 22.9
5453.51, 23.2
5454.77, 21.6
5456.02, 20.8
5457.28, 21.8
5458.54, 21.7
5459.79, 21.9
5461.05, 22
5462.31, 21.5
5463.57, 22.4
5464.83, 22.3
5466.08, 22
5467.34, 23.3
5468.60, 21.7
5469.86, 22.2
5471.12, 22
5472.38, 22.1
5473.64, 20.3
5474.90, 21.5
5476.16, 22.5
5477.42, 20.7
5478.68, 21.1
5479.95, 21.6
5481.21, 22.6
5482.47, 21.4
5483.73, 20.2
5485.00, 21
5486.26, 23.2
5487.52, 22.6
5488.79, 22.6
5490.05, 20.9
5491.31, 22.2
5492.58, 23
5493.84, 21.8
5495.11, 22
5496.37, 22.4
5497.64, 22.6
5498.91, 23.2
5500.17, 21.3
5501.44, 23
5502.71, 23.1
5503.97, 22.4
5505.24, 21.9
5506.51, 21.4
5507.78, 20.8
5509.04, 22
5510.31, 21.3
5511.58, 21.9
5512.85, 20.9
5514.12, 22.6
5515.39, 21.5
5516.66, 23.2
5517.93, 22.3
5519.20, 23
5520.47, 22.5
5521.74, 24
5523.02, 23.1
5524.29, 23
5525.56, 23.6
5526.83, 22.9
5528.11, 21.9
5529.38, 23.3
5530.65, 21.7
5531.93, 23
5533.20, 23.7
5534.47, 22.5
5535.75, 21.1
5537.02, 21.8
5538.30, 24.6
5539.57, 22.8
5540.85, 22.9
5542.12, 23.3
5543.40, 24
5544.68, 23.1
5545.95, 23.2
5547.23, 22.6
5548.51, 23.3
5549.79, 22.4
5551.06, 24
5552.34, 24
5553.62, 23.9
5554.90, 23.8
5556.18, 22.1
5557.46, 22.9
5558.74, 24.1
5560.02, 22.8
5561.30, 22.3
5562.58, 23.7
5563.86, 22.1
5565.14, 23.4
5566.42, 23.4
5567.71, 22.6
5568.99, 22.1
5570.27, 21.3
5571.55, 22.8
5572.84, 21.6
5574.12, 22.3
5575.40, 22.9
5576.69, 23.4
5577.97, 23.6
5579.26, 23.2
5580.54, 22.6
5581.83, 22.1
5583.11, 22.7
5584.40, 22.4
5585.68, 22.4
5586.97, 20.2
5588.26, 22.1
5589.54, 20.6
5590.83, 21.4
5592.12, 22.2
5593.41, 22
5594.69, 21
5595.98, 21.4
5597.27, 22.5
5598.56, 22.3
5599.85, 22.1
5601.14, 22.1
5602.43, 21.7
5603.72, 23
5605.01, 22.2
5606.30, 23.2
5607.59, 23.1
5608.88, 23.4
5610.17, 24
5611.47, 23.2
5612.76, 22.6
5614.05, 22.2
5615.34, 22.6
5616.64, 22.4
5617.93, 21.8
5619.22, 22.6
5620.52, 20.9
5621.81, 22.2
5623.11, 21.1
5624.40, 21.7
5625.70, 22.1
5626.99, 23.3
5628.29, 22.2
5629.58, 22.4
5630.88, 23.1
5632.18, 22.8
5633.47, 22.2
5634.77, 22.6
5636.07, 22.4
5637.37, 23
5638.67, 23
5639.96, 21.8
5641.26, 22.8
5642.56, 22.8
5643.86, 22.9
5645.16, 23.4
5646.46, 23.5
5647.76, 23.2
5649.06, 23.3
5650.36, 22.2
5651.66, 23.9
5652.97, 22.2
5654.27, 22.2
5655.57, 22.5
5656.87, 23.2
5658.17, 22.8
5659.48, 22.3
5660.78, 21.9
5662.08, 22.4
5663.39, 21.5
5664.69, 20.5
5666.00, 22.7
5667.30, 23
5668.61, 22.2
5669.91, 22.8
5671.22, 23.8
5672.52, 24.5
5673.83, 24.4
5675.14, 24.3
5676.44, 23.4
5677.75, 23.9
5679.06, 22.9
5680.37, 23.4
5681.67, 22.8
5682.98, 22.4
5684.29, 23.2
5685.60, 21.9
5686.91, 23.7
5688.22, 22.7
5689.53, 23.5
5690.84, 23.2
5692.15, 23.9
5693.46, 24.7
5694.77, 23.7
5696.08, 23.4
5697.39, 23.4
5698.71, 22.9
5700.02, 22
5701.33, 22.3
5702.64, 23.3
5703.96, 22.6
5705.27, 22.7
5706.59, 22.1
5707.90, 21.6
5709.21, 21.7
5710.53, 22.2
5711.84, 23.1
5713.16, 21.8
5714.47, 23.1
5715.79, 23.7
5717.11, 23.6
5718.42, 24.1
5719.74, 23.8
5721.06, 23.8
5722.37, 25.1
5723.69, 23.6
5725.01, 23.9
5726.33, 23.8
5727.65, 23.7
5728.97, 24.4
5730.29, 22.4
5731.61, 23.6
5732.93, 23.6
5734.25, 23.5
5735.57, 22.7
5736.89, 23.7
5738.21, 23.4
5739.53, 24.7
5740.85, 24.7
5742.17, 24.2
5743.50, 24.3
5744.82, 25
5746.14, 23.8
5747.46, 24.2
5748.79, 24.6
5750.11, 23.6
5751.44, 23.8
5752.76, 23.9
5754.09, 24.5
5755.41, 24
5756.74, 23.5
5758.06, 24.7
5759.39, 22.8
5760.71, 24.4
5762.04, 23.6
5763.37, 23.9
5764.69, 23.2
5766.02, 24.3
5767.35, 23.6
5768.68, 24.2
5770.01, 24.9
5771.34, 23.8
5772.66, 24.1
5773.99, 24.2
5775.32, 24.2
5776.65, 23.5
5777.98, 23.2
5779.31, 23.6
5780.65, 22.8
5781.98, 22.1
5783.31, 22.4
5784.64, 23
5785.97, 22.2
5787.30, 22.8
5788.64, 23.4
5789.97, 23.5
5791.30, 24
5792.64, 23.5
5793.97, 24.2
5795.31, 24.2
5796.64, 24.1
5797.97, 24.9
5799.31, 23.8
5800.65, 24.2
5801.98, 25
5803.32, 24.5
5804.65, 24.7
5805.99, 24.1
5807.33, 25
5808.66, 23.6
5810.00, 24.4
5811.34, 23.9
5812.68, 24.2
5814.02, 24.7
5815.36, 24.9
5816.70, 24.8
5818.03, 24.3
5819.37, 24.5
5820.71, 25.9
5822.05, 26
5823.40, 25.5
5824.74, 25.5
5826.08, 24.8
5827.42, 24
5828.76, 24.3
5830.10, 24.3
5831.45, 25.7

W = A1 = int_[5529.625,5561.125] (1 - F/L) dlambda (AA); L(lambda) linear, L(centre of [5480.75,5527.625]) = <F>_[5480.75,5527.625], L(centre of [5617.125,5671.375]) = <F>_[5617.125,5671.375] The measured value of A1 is -1.04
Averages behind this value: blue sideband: 22.3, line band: 23.1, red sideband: 22.5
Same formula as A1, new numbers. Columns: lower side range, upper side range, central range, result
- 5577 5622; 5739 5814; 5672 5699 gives -0.4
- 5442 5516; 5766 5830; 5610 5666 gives 1.4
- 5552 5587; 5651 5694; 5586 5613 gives 0.7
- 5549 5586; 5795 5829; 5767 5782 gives 0.4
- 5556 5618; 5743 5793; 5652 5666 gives 0.5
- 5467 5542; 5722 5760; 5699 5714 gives 0.8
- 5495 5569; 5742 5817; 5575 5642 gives 2.1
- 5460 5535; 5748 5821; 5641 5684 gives 0.5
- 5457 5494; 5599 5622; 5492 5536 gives -0.7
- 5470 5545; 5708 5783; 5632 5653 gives 0.2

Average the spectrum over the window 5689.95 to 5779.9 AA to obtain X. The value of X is 23.6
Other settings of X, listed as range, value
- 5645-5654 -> 23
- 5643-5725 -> 23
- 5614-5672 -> 22.5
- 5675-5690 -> 23.1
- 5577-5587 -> 22.6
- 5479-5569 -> 22.6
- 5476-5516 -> 21.9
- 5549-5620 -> 22.6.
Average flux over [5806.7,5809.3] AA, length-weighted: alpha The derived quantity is 24.4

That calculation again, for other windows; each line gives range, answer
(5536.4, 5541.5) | 23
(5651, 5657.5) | 22.8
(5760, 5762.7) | 24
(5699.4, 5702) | 22.2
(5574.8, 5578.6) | 23.3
